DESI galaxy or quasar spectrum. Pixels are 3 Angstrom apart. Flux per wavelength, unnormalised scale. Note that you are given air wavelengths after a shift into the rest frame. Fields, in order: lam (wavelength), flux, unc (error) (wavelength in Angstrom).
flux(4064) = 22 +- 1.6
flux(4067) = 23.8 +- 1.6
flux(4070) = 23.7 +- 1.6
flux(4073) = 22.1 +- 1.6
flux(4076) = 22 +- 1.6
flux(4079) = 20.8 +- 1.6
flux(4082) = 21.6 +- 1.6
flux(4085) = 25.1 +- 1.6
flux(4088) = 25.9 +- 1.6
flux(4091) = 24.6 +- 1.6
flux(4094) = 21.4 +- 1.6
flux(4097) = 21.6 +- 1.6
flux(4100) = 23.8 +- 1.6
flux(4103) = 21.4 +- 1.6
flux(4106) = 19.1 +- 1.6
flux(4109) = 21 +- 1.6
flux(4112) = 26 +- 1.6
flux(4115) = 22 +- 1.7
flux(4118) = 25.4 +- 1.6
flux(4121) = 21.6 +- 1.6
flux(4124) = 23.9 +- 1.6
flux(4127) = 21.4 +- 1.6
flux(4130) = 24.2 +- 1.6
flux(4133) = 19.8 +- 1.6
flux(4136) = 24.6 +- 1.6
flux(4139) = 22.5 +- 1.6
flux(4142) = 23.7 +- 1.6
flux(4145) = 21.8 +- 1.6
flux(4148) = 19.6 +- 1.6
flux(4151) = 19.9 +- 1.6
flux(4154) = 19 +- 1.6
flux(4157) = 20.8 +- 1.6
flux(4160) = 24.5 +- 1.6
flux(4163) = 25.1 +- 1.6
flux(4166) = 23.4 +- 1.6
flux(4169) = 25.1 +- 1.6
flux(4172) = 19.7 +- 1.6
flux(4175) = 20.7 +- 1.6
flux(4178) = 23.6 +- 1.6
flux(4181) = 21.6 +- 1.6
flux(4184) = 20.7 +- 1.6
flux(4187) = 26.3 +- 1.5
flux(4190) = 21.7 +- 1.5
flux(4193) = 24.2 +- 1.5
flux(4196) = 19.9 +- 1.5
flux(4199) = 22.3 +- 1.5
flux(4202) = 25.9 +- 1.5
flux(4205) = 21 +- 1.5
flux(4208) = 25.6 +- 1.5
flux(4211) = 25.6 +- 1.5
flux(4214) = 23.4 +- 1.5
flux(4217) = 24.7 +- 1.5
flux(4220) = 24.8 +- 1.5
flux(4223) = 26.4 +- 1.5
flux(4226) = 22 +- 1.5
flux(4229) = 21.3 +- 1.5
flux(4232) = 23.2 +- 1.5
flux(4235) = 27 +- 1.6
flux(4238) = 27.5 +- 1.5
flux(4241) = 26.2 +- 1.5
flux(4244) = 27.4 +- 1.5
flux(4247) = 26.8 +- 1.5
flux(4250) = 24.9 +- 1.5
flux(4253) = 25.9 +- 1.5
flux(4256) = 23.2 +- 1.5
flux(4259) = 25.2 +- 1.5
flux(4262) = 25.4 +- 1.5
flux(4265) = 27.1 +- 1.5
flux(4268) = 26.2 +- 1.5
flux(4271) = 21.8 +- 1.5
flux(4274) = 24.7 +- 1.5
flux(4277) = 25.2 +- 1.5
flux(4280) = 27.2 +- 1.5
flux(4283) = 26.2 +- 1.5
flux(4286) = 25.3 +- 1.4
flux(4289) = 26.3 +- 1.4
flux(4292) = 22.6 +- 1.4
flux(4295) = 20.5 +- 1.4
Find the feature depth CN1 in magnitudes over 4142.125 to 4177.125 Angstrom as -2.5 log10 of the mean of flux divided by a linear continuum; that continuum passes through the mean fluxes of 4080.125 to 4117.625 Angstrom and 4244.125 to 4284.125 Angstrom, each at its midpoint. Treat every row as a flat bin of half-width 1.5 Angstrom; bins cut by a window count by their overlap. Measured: 0.09 mag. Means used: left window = 22.9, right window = 25.4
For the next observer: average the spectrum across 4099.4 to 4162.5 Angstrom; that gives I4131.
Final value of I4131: 22.2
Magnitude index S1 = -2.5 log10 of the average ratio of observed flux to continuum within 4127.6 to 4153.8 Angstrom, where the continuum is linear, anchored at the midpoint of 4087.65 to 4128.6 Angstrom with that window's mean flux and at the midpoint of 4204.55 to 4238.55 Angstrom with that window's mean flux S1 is 0.06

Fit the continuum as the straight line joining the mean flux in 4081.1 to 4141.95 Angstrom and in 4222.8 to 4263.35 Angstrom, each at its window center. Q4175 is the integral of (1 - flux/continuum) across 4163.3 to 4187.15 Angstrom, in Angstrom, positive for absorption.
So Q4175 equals 1.4 Angstrom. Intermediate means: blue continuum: 22.9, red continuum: 25.1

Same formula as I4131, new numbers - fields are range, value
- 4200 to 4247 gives 24.8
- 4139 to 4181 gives 22.1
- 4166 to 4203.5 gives 22.7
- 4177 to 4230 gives 23.4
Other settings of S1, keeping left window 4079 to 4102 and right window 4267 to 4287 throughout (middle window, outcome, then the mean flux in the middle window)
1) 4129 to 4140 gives 0.045 mag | 22.7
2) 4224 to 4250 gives -0.017 mag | 25.2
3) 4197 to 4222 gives 0.016 mag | 24.1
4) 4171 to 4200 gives 0.099 mag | 22.1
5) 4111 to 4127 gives 0.001 mag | 23.5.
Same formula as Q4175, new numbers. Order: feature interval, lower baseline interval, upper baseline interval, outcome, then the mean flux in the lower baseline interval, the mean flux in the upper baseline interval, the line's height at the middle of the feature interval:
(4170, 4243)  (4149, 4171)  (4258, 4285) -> 0.32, 22.4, 25.4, 23.7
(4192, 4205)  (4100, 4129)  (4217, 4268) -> 0.82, 22.5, 25.3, 24.3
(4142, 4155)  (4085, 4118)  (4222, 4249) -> 1.75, 22.9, 25.3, 23.7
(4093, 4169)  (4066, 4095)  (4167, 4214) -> 2.24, 23.1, 22.9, 23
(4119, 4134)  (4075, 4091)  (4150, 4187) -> 0.24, 23.3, 22.2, 22.7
